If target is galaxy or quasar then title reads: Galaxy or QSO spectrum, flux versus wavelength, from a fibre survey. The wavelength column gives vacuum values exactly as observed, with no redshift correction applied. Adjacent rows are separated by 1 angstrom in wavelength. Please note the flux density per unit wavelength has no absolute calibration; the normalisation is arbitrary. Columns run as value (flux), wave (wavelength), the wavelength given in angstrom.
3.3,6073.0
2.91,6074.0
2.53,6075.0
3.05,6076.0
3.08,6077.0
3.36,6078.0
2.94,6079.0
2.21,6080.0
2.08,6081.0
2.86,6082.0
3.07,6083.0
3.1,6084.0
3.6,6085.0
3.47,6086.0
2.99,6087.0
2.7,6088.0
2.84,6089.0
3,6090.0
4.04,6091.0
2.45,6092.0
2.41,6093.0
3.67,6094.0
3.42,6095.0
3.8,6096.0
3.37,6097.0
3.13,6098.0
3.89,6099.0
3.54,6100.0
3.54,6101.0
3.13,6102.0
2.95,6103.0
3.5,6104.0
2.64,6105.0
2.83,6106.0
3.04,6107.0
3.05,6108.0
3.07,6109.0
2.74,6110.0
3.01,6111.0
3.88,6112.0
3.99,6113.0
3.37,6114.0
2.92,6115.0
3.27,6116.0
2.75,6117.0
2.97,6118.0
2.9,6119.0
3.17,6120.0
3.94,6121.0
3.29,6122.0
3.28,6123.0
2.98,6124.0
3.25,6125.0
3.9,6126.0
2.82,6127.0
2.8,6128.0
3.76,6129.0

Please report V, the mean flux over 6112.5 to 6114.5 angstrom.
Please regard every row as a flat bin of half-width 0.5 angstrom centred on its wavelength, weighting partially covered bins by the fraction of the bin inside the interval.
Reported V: 3.68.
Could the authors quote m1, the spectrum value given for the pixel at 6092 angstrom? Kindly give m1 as 2.45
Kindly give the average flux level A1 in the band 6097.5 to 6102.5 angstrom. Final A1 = 3.45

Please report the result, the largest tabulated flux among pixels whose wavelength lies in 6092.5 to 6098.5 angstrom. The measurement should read 3.8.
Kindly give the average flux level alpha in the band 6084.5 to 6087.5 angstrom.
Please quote 3.35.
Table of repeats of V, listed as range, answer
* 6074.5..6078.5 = 3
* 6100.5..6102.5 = 3.33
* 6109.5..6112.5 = 3.21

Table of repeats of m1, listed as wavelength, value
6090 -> 3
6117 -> 2.75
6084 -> 3.1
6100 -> 3.54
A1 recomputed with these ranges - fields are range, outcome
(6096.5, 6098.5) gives 3.25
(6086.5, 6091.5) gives 3.11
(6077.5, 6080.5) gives 2.84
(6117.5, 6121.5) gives 3.25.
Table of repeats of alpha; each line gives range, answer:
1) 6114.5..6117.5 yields 2.98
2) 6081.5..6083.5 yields 2.96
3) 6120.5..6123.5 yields 3.5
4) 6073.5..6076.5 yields 2.83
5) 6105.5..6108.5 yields 2.97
